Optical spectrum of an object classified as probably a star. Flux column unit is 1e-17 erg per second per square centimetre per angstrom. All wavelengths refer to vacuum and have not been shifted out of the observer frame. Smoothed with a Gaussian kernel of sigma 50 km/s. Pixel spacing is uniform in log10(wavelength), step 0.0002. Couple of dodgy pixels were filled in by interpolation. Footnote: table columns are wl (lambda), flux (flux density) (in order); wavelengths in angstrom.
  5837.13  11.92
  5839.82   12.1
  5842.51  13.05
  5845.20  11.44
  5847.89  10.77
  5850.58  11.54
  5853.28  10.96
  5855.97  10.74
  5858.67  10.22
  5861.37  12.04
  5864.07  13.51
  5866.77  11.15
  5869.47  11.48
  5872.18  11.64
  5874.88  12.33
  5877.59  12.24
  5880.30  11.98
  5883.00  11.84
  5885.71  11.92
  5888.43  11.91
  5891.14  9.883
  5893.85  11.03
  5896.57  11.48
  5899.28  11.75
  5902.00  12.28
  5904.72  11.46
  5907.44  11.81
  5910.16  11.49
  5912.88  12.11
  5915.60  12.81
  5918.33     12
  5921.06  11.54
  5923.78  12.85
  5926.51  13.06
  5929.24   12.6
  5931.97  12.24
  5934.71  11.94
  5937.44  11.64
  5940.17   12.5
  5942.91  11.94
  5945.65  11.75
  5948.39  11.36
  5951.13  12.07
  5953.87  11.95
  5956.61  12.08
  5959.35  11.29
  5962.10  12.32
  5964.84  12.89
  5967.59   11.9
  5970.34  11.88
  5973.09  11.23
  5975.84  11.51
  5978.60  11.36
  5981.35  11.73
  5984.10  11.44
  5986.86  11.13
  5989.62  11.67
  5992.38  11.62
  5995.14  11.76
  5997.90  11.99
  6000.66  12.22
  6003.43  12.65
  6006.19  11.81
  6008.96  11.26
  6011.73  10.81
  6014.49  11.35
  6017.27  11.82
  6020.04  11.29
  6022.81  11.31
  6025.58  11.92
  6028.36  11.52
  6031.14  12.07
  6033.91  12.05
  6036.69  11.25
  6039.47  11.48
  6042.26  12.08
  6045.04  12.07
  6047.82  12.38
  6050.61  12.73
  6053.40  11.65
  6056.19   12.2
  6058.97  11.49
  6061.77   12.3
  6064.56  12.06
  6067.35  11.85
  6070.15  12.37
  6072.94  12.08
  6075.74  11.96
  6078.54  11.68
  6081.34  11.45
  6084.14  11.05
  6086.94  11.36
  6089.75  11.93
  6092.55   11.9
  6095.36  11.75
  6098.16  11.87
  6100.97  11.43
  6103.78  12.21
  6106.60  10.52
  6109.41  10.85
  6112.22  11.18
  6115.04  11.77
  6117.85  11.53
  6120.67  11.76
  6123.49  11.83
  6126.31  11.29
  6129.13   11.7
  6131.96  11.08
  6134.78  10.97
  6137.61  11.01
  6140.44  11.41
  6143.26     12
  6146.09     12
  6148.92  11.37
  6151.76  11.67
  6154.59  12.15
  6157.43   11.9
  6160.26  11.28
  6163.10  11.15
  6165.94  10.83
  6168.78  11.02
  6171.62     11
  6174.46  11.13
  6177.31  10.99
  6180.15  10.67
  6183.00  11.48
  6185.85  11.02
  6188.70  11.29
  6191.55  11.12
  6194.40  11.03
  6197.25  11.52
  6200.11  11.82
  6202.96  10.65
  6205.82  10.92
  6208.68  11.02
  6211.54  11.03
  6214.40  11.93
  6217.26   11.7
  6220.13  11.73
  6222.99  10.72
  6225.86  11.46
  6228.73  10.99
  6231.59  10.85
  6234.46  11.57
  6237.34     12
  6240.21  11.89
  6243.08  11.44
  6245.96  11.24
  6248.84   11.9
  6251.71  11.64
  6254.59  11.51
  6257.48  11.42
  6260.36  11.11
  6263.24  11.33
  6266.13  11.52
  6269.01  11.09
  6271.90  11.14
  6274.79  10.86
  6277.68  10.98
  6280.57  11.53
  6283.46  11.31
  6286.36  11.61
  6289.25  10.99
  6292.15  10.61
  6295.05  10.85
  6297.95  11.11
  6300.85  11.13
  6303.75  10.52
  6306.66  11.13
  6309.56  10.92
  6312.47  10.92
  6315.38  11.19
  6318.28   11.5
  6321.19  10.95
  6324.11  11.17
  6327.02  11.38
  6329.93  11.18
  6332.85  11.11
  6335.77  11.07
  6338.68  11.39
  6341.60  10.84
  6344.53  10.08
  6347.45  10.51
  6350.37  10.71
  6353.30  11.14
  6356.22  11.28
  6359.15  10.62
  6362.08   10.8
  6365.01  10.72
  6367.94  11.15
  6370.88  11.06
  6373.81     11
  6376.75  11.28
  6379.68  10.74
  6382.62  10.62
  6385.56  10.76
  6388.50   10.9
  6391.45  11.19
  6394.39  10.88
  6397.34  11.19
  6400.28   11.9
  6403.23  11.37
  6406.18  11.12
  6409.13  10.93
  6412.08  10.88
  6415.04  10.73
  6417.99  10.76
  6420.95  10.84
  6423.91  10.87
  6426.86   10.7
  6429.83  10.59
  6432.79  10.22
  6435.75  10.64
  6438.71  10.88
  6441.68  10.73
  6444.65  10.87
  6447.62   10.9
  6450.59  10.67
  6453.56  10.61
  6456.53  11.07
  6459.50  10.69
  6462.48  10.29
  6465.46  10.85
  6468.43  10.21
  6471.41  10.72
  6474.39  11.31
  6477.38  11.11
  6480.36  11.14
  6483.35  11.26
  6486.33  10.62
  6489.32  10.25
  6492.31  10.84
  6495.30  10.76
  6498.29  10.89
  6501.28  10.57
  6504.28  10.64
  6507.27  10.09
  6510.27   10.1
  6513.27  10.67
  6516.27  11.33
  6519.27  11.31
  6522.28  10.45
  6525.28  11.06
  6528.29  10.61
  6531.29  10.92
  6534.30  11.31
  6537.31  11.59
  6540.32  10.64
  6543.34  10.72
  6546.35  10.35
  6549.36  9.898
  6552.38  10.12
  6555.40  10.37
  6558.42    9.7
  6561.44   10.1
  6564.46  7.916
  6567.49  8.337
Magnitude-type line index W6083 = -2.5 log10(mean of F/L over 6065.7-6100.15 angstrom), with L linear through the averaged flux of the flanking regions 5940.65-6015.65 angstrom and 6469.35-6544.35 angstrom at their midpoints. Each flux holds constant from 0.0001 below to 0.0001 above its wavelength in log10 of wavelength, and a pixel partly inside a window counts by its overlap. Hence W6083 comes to -0.02 mag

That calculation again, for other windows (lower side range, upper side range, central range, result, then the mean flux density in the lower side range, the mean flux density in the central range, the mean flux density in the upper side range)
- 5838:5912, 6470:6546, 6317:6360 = 0.005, 11.6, 11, 10.8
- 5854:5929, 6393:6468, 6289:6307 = 0.019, 11.8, 10.9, 10.8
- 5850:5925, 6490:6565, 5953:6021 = -0.017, 11.7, 11.7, 10.5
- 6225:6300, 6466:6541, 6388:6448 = 0.008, 11.3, 10.9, 10.8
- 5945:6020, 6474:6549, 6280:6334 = 0.005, 11.7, 11.1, 10.8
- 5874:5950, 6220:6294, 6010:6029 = 0.028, 11.9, 11.4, 11.3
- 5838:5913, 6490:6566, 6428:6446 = 0.002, 11.6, 10.7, 10.5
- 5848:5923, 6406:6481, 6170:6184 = 0.015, 11.7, 11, 10.8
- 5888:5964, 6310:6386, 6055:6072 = -0.041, 11.9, 12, 11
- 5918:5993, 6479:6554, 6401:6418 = -0.007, 11.9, 11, 10.7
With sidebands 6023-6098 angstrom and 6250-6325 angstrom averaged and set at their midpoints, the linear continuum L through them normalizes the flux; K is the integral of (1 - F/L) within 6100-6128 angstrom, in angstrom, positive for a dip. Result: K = 0.6 angstrom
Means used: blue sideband 11.9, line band 11.4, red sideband 11.2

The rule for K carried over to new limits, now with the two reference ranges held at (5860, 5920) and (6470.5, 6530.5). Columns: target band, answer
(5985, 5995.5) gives 0.1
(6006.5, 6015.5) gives 0.3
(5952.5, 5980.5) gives -0.4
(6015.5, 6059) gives -1.0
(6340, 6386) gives 0.8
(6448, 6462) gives 0.2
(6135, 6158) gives -0.5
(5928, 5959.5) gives -0.6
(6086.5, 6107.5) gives -0.3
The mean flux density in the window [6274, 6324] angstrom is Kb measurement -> 11.1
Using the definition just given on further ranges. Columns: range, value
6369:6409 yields 11.1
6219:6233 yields 11.1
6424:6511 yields 10.7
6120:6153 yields 11.5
